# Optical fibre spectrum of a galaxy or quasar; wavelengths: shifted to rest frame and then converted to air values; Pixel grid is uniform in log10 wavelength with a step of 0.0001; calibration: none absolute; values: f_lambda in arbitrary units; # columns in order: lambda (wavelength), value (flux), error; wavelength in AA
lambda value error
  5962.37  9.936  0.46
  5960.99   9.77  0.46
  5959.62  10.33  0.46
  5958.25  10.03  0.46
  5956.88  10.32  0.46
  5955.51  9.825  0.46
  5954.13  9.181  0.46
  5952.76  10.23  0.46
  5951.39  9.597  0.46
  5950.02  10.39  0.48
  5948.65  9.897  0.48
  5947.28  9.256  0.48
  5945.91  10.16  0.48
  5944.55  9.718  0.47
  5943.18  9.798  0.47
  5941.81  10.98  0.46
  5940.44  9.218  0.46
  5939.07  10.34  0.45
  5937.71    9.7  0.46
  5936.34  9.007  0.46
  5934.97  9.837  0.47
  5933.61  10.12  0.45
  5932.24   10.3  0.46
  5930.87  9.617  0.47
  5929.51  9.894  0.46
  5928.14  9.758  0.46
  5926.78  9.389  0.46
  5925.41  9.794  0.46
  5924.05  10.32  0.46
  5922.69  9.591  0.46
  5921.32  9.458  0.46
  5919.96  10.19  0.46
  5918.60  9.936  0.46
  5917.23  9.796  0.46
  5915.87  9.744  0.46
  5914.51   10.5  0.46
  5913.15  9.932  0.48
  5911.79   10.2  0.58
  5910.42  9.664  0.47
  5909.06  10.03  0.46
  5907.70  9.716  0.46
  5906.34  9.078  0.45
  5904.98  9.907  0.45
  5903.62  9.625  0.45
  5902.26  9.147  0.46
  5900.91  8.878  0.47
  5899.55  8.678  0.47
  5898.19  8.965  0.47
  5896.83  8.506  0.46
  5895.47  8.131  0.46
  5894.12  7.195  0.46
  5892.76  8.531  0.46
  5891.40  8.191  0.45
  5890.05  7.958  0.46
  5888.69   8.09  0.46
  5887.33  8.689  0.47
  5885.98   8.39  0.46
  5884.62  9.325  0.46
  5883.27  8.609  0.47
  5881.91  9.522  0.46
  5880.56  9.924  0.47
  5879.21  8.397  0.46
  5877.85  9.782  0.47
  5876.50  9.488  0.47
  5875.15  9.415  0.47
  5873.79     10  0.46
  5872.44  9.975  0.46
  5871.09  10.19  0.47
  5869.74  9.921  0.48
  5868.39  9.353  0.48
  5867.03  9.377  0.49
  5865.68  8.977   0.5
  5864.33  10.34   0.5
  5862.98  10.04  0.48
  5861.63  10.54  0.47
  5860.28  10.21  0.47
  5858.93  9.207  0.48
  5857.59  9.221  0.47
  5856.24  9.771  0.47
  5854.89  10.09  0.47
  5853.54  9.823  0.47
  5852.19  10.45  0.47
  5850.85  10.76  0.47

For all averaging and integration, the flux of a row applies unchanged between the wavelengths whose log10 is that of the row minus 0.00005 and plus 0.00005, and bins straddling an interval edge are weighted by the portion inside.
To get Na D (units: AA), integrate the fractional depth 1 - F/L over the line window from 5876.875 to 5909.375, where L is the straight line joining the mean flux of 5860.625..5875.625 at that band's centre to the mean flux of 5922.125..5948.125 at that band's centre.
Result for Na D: 3.2 AA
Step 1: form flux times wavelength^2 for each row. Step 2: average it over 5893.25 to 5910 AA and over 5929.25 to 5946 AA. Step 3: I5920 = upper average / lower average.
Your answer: 1.11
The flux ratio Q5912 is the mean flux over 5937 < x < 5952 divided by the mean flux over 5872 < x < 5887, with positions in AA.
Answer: 1.06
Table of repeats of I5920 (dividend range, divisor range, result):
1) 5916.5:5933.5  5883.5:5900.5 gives 1.19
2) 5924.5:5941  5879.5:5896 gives 1.16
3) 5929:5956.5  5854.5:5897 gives 1.09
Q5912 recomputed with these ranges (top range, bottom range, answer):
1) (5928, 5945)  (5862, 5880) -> 1.02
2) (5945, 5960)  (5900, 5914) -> 1.03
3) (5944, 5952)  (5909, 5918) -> 0.99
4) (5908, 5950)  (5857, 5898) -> 1.08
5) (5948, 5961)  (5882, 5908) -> 1.14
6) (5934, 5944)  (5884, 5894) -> 1.18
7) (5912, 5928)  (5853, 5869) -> 1.01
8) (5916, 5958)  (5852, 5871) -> 1.01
